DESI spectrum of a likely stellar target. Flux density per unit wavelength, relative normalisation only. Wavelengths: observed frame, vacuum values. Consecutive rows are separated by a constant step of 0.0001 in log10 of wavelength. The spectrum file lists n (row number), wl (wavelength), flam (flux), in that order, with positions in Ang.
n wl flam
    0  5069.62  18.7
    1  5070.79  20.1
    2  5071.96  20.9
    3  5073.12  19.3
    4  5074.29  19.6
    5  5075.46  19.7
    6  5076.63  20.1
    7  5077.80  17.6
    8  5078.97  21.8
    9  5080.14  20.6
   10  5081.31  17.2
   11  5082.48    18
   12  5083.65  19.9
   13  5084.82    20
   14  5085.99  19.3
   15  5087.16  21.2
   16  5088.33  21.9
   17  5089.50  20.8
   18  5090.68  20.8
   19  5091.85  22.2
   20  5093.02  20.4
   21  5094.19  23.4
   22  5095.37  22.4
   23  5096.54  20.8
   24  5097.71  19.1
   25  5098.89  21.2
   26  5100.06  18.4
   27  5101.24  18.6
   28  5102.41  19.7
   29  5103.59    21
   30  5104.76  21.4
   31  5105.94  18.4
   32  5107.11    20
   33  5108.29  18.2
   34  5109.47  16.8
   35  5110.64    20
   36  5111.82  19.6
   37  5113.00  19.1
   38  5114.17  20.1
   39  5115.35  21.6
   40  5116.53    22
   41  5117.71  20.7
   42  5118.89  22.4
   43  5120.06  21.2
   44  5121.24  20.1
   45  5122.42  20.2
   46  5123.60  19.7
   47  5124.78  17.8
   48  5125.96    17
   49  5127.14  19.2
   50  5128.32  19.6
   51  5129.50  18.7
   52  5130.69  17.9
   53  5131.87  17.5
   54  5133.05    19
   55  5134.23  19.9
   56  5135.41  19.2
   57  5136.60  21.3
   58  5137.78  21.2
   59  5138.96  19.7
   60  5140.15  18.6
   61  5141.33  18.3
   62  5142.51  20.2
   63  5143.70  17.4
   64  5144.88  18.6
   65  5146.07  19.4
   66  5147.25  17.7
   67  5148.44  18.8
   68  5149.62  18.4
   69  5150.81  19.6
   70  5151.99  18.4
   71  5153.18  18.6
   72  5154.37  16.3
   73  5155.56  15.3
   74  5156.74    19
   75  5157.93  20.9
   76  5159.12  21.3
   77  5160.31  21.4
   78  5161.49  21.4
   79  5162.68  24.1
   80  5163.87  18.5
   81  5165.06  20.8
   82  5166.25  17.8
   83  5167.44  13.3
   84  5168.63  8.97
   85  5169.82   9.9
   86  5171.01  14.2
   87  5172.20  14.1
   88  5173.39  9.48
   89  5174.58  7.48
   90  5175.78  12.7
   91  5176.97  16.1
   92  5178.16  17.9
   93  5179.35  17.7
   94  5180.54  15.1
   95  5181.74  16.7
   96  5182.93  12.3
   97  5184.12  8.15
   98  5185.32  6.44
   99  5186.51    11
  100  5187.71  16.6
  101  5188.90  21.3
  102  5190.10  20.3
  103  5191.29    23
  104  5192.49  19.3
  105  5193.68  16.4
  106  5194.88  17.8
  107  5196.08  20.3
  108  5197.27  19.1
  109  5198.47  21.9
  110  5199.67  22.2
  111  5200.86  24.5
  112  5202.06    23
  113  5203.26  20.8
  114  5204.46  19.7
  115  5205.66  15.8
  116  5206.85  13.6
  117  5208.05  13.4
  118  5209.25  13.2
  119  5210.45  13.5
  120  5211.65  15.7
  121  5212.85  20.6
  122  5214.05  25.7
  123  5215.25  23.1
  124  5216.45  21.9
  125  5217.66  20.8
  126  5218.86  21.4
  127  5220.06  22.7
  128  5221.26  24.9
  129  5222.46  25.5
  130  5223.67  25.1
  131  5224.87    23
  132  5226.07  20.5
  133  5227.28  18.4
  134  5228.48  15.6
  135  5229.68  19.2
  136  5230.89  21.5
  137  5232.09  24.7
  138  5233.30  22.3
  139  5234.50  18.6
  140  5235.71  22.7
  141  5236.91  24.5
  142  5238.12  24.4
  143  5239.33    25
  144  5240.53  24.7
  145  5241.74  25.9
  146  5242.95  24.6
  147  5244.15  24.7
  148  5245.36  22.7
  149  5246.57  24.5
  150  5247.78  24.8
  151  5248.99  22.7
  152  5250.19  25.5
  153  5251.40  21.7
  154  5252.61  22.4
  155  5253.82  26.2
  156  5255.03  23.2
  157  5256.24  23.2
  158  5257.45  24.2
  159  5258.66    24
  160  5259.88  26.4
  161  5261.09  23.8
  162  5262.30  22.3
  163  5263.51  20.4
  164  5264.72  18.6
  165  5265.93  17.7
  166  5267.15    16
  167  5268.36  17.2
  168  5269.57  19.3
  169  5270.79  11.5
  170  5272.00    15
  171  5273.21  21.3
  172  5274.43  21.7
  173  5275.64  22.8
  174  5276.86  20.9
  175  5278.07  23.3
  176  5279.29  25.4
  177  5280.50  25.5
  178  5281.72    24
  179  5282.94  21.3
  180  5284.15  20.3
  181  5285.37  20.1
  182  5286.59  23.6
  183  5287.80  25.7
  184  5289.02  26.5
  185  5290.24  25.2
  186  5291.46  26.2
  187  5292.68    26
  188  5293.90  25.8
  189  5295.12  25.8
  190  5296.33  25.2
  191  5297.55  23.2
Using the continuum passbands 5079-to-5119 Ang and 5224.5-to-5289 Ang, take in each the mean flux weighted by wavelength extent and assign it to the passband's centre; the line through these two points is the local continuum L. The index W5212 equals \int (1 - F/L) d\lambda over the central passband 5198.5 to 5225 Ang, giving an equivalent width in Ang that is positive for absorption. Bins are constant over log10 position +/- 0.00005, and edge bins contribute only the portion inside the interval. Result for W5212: 1.4 Ang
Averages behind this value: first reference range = 20.2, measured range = 20.4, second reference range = 22.1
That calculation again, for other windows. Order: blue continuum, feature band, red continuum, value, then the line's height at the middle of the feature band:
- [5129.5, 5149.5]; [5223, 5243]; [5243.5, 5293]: -0.8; 21.4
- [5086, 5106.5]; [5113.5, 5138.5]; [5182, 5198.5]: -0.6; 19.3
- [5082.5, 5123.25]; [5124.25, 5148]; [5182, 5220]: 0.9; 19.6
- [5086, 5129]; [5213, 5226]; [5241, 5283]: -1.0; 21.6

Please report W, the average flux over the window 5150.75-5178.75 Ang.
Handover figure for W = 16.5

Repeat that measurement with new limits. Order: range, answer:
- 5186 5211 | 18.4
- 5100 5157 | 19.2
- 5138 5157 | 18.4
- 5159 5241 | 18.6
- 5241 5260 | 24.1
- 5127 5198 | 17.3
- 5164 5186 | 13.4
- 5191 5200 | 19.8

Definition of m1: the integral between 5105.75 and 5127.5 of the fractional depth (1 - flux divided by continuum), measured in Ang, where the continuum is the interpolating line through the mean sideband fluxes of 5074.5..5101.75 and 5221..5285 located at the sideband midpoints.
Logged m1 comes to 0.9 Ang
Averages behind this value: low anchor 20.2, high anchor 22.2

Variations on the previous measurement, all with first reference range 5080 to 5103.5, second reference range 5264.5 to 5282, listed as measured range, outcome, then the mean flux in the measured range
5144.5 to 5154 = 0.74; 18.6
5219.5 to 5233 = -1.26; 21.9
